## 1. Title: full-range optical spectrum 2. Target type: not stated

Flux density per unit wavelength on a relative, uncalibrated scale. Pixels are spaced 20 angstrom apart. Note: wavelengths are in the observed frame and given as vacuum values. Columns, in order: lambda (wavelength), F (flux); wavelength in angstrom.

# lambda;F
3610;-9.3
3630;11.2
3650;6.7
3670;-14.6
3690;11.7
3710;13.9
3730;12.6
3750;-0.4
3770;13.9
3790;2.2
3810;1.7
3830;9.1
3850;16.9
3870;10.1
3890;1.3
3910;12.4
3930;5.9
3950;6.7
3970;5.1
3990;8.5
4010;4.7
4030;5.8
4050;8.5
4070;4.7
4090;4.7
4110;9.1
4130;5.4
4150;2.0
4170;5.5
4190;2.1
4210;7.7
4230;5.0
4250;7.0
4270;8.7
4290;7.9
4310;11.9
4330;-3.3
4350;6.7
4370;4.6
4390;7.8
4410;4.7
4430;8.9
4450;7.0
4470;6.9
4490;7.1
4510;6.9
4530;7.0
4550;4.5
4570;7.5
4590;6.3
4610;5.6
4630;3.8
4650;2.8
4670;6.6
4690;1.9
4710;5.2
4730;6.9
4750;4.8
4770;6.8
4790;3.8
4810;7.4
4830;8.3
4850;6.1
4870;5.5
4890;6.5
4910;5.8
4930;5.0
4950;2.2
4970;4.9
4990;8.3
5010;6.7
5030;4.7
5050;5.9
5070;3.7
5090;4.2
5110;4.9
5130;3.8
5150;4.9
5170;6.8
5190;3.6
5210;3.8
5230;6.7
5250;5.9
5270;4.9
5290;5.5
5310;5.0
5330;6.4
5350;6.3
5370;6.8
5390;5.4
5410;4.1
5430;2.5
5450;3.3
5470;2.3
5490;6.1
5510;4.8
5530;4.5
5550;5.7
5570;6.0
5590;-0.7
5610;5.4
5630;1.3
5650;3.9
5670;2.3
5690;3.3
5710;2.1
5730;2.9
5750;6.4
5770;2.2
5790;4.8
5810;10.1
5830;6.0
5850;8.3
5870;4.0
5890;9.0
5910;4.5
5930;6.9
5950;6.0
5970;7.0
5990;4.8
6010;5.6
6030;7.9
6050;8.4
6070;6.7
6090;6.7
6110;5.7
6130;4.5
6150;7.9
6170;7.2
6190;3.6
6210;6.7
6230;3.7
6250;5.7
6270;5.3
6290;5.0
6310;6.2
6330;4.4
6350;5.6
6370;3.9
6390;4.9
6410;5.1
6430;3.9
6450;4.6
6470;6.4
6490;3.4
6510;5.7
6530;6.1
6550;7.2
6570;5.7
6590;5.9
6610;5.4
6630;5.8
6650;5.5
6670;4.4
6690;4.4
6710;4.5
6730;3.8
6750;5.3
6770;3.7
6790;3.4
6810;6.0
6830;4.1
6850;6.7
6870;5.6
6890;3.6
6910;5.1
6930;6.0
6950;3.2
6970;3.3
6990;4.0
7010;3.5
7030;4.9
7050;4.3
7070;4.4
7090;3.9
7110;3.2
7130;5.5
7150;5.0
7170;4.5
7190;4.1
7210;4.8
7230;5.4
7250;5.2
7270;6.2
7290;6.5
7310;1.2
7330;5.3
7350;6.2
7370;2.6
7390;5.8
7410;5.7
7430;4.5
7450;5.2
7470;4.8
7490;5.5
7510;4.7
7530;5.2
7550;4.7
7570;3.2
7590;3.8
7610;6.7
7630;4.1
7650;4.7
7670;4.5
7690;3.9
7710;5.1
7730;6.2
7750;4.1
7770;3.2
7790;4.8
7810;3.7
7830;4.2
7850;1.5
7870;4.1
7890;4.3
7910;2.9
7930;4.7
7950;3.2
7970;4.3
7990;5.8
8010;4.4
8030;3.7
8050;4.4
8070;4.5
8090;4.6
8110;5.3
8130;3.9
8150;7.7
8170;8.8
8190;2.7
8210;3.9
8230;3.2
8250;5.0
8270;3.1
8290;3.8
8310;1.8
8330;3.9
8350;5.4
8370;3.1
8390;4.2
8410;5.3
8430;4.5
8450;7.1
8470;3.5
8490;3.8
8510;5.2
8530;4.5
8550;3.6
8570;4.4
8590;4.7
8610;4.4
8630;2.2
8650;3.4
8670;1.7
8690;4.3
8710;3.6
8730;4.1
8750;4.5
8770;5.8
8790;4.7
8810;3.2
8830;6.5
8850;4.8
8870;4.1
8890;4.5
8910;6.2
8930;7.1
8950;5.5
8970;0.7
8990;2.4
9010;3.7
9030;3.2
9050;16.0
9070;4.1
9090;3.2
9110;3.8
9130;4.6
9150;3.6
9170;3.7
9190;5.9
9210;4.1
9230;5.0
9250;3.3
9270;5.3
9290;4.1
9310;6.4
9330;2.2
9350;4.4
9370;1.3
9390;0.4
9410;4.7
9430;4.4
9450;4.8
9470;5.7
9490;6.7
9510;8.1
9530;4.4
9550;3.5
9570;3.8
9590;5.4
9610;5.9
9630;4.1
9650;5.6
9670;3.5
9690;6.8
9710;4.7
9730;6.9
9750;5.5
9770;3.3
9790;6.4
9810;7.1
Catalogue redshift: 1.43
